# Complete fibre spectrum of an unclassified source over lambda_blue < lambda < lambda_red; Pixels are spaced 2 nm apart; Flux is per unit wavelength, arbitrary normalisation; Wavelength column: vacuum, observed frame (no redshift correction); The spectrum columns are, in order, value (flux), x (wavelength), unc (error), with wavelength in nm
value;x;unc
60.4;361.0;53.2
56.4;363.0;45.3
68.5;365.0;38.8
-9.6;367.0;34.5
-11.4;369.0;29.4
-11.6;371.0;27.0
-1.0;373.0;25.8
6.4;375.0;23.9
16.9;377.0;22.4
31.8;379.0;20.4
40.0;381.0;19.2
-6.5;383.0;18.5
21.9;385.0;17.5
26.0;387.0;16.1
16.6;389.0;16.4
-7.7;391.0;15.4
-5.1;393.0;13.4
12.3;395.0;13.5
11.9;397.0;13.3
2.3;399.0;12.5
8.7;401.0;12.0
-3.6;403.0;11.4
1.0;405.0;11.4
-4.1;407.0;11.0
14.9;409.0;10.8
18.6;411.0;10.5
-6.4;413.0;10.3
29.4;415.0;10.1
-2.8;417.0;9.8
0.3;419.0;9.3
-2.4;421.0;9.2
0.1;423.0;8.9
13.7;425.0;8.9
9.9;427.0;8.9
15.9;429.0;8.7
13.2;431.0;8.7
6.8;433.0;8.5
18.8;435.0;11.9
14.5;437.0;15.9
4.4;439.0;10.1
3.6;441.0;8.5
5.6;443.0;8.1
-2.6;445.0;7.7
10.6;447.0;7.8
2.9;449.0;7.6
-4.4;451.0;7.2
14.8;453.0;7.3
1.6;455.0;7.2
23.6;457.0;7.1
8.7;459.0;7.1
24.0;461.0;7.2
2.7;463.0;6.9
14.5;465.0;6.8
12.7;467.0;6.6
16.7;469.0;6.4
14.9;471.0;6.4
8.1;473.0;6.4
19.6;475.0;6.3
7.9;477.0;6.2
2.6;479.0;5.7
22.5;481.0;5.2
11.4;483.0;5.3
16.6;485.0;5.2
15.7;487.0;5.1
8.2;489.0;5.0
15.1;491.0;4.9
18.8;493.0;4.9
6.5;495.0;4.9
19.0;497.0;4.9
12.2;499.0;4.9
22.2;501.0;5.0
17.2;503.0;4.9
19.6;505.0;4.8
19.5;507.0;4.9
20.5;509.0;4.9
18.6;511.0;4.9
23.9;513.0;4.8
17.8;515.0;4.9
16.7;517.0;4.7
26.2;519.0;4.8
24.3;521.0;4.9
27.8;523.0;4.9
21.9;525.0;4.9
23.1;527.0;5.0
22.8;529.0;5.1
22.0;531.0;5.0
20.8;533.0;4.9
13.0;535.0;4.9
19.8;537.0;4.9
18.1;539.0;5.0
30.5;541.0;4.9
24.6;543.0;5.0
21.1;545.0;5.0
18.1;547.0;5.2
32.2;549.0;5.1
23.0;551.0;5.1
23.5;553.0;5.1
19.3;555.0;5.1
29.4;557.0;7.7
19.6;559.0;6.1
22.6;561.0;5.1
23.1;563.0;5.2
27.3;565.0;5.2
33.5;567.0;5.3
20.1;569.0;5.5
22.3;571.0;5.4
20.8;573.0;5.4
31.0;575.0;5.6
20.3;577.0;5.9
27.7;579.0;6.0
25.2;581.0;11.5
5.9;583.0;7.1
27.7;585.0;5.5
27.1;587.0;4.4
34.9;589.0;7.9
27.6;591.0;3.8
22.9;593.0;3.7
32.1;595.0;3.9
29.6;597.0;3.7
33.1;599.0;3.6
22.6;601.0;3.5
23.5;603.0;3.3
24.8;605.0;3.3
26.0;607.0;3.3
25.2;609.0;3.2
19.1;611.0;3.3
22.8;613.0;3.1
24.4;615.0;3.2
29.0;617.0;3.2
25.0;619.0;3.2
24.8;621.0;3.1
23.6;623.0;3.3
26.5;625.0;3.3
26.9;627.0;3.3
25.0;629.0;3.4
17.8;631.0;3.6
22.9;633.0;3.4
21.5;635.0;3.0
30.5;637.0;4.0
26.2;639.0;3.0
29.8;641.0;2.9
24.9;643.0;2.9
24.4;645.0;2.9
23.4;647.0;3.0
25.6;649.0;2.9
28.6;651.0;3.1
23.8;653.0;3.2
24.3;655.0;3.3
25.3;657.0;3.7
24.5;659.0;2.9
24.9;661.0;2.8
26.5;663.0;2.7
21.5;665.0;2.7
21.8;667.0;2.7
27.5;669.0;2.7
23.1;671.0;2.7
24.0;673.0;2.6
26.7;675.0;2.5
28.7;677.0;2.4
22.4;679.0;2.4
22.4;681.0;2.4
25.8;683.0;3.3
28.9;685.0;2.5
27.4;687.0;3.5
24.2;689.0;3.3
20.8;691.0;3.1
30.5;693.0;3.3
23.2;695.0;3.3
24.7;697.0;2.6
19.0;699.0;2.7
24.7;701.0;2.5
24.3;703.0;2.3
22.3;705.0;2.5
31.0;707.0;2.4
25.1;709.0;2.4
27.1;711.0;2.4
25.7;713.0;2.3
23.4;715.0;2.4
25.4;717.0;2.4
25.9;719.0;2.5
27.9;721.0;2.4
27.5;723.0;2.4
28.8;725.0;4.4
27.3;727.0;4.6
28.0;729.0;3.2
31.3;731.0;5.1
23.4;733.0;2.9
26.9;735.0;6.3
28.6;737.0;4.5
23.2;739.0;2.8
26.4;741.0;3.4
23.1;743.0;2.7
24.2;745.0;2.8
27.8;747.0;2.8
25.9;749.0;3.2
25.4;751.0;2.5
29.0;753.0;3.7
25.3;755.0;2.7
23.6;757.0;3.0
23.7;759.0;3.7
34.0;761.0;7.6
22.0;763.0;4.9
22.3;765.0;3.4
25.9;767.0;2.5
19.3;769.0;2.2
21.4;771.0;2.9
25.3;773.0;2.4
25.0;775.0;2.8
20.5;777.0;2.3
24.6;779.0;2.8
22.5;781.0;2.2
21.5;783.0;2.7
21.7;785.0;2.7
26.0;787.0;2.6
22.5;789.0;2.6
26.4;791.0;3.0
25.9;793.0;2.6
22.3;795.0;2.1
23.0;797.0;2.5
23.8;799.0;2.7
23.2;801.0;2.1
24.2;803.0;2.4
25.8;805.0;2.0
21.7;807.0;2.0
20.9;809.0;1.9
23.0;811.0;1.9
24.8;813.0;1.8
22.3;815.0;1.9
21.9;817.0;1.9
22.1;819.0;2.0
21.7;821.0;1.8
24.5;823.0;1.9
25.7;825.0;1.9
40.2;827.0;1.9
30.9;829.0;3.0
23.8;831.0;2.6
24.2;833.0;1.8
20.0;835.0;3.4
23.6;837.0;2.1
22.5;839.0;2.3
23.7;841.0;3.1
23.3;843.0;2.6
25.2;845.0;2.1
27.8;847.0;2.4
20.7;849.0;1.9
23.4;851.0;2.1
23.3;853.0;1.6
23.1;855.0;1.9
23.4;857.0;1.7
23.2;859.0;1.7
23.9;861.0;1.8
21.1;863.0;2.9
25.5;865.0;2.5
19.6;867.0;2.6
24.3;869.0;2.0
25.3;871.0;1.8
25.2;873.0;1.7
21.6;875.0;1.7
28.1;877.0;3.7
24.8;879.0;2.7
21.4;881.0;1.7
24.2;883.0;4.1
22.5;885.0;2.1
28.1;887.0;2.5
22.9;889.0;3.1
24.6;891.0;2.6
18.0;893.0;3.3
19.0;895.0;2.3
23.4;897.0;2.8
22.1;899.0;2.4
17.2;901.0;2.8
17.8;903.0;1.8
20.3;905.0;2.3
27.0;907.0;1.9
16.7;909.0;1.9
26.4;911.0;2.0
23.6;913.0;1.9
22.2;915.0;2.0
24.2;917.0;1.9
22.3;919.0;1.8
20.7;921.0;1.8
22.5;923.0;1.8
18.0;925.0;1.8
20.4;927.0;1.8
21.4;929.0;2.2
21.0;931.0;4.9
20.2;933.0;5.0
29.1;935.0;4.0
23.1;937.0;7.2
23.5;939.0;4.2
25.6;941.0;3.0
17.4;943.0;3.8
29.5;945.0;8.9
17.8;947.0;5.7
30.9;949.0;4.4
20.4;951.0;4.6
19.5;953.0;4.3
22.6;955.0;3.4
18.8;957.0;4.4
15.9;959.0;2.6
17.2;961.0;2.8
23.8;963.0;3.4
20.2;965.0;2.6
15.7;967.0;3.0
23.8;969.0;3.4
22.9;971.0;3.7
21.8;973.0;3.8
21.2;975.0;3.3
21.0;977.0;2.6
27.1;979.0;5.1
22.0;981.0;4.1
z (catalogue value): 0.26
